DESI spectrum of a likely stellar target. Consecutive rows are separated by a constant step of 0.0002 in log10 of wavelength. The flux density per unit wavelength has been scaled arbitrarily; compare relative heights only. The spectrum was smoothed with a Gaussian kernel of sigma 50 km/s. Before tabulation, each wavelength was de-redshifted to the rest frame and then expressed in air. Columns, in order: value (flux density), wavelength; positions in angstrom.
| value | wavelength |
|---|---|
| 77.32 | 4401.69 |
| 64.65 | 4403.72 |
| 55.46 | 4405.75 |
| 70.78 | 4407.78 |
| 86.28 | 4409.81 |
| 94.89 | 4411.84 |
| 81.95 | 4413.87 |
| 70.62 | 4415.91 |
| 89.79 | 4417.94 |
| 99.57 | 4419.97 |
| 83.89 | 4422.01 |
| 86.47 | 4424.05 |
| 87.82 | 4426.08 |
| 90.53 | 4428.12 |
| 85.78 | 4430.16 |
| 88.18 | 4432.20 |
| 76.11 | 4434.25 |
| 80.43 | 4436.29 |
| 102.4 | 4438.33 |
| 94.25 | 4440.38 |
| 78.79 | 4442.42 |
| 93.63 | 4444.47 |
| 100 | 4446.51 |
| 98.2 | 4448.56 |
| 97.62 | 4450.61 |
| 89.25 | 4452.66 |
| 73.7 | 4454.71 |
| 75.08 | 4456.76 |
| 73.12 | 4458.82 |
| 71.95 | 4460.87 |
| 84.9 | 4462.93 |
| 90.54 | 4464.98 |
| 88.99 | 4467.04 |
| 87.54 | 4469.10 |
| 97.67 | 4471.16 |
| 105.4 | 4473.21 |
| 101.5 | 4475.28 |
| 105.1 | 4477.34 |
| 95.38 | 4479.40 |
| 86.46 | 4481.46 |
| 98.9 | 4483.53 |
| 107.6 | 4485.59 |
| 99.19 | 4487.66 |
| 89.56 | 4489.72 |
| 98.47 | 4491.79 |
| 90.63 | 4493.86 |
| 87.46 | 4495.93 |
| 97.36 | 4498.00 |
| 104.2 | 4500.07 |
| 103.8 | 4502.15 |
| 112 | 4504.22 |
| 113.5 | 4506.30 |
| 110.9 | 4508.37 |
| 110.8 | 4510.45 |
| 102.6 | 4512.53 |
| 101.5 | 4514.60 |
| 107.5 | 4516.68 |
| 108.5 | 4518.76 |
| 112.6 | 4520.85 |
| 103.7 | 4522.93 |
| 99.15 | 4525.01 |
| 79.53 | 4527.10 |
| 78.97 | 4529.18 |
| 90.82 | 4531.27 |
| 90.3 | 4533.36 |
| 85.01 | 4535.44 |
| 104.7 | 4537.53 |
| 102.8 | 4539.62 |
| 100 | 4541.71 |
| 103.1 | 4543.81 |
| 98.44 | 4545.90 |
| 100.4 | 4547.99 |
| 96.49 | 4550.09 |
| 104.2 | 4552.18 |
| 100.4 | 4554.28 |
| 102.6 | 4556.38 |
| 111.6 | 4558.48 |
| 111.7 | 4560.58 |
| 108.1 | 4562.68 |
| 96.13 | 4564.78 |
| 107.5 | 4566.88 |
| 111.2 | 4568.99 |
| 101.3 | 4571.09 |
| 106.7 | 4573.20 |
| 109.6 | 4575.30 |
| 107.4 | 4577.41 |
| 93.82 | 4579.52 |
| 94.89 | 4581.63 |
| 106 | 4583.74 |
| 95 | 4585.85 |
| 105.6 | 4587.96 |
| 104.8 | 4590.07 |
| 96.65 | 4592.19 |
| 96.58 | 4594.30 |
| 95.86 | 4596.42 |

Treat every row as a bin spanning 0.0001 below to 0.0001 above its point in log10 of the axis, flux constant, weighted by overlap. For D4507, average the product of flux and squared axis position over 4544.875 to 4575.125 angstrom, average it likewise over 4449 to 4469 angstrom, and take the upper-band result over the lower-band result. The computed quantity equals 1.31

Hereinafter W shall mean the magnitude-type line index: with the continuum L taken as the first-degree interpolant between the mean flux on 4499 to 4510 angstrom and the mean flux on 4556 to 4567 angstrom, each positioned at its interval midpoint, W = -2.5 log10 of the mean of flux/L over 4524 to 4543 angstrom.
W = 0.16 mag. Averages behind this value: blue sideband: 109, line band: 92.5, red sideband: 106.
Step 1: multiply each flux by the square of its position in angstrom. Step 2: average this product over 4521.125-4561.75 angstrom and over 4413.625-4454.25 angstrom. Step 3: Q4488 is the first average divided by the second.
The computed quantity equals 1.2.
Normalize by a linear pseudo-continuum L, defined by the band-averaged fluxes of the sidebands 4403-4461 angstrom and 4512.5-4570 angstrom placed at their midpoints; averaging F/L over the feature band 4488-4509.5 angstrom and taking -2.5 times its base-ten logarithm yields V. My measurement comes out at -0.07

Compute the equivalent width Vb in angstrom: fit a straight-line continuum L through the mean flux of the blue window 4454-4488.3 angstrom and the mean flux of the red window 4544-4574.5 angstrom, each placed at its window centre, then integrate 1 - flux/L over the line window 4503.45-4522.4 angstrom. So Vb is -2.3 angstrom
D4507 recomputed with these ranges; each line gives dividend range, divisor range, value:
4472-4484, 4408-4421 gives 1.18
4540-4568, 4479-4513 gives 1.05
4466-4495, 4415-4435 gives 1.15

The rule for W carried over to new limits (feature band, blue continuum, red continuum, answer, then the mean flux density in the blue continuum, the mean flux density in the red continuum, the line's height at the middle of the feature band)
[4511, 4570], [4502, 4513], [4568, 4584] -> 0.063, 110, 104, 107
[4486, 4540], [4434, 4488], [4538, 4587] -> -0.026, 91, 103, 97.2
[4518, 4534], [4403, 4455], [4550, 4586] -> 0.035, 85.7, 104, 98.5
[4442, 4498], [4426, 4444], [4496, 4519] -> 0.053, 87.3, 106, 96.2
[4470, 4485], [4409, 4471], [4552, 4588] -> -0.080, 86.9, 104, 91.8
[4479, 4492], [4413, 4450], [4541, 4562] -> -0.017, 88.4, 103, 95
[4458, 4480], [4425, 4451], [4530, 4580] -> 0.025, 90.1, 102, 93.2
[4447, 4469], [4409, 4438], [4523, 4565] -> 0.061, 86.3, 98.4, 89.7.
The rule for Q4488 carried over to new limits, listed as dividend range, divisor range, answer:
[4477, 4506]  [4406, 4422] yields 1.22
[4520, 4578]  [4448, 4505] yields 1.12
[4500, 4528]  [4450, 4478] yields 1.22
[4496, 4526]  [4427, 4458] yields 1.24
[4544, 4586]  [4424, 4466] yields 1.26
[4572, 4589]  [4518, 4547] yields 1.08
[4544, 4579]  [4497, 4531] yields 1.04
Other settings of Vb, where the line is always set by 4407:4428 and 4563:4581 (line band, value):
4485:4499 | -0.1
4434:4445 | 0.0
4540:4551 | 0.1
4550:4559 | -0.1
